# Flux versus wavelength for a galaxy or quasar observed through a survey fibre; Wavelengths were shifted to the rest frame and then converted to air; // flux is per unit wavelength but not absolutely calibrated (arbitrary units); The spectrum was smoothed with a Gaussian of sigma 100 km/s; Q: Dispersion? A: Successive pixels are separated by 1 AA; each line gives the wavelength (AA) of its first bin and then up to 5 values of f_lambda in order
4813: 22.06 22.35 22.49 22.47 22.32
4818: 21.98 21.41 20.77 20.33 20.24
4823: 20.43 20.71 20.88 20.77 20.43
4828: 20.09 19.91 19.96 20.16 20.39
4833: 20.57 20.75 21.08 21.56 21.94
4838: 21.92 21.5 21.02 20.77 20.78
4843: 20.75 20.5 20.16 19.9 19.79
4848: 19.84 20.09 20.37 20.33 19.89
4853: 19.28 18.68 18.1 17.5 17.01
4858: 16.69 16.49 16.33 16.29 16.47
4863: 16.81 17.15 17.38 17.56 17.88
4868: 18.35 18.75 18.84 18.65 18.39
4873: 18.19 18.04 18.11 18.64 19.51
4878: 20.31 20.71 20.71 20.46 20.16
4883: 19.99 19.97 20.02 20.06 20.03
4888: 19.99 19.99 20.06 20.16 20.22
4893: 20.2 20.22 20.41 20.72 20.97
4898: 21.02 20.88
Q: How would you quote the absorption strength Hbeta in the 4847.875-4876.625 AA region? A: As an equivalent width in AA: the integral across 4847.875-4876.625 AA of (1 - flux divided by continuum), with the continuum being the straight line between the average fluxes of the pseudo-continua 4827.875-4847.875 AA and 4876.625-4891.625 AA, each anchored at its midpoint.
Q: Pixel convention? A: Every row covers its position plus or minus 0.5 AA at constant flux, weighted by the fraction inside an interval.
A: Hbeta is 3.2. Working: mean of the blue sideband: 20.7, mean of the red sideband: 20.1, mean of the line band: 18.1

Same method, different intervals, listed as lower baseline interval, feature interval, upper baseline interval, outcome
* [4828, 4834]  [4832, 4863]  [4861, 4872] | -0.7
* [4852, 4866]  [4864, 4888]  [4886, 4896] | -0.4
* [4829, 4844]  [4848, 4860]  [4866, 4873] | 0.6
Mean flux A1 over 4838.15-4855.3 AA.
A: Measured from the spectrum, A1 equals 20.2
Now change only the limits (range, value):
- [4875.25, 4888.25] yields 20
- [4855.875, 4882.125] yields 18.2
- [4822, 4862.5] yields 19.8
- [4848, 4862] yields 18.2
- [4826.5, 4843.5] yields 20.8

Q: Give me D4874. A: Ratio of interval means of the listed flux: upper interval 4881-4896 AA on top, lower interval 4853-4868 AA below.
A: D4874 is 1.2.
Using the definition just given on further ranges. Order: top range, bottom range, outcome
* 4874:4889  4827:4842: 0.95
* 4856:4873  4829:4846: 0.84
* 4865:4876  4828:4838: 0.88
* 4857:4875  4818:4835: 0.85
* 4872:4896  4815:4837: 0.95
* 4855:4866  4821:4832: 0.83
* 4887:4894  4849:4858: 1.07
